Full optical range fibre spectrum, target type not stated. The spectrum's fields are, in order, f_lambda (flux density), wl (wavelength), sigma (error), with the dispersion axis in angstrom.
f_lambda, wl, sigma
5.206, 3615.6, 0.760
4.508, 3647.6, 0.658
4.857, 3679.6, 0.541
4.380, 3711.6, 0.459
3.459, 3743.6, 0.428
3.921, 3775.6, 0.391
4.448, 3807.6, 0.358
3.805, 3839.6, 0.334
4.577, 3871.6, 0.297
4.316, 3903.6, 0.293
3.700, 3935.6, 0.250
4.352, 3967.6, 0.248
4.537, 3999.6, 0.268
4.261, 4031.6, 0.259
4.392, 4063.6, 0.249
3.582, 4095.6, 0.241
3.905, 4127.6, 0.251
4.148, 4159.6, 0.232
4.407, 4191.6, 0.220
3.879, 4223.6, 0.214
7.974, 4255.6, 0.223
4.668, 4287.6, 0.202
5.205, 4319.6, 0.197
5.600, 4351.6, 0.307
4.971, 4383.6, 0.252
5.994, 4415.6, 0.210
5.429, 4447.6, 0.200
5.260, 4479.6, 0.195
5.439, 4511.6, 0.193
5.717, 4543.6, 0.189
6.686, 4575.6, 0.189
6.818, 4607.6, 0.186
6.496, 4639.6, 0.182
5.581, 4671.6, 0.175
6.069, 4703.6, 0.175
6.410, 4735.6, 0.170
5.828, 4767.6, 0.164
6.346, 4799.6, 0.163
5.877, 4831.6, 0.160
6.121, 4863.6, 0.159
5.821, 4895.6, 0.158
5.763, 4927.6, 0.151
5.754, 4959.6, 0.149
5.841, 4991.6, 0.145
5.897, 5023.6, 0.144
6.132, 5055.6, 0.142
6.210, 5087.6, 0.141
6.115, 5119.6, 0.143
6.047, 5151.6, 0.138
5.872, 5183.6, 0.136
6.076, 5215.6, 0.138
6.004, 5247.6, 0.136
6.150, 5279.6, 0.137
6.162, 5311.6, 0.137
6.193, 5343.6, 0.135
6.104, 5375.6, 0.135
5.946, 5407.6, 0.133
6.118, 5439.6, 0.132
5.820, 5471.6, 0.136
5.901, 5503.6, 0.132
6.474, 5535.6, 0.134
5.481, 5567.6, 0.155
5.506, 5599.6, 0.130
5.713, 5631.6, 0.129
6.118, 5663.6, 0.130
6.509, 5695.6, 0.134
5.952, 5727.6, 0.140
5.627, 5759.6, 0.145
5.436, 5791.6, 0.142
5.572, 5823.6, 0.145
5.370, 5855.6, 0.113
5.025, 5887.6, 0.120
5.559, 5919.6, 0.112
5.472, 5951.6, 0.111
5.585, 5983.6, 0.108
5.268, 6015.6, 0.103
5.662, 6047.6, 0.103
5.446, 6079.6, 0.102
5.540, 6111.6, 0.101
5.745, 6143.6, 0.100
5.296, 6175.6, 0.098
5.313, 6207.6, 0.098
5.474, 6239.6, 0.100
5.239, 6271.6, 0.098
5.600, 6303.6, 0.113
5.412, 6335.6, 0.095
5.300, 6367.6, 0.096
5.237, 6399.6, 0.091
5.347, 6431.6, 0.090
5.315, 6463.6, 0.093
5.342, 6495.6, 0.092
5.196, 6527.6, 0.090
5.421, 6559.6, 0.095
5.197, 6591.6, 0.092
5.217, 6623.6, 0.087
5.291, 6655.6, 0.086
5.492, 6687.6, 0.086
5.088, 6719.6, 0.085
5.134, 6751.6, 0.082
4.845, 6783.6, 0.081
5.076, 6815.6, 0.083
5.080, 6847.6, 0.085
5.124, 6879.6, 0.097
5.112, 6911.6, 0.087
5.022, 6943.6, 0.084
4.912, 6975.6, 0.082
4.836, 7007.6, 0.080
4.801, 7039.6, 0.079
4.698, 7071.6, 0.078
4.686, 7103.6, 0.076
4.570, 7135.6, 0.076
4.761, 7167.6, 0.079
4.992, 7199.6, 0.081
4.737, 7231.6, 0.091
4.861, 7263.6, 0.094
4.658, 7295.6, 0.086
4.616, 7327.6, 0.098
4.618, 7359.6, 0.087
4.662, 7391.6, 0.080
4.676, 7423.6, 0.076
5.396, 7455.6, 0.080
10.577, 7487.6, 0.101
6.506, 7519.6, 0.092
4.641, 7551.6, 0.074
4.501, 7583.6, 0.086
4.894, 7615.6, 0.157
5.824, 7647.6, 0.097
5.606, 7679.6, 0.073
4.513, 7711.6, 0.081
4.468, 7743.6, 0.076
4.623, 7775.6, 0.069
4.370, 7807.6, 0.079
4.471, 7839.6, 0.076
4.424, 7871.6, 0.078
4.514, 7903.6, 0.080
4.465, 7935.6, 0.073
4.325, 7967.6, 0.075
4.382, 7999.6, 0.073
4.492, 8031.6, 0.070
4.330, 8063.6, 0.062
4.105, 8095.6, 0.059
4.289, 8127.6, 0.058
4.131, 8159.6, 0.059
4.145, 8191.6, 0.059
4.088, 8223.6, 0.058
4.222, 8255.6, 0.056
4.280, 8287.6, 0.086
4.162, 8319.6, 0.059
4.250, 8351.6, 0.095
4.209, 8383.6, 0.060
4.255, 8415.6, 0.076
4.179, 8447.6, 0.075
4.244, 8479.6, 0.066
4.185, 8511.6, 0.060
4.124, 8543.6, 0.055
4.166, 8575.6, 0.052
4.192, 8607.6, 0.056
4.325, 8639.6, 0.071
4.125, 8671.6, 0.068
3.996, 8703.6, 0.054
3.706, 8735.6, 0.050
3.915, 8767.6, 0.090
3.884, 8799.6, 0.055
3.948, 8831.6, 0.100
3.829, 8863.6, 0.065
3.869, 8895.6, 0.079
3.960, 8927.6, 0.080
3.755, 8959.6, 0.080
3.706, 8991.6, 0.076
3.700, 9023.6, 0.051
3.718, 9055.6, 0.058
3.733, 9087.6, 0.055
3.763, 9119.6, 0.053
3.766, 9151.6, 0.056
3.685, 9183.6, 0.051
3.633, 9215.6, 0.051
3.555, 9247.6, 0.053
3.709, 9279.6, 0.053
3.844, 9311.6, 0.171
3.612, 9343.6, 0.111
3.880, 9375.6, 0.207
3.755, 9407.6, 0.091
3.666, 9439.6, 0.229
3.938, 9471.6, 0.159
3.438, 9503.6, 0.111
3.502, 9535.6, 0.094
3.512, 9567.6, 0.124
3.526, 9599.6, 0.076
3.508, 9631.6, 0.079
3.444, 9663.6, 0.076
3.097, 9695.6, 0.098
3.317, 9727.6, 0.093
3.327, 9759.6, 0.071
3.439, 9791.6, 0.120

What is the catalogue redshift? 0.14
